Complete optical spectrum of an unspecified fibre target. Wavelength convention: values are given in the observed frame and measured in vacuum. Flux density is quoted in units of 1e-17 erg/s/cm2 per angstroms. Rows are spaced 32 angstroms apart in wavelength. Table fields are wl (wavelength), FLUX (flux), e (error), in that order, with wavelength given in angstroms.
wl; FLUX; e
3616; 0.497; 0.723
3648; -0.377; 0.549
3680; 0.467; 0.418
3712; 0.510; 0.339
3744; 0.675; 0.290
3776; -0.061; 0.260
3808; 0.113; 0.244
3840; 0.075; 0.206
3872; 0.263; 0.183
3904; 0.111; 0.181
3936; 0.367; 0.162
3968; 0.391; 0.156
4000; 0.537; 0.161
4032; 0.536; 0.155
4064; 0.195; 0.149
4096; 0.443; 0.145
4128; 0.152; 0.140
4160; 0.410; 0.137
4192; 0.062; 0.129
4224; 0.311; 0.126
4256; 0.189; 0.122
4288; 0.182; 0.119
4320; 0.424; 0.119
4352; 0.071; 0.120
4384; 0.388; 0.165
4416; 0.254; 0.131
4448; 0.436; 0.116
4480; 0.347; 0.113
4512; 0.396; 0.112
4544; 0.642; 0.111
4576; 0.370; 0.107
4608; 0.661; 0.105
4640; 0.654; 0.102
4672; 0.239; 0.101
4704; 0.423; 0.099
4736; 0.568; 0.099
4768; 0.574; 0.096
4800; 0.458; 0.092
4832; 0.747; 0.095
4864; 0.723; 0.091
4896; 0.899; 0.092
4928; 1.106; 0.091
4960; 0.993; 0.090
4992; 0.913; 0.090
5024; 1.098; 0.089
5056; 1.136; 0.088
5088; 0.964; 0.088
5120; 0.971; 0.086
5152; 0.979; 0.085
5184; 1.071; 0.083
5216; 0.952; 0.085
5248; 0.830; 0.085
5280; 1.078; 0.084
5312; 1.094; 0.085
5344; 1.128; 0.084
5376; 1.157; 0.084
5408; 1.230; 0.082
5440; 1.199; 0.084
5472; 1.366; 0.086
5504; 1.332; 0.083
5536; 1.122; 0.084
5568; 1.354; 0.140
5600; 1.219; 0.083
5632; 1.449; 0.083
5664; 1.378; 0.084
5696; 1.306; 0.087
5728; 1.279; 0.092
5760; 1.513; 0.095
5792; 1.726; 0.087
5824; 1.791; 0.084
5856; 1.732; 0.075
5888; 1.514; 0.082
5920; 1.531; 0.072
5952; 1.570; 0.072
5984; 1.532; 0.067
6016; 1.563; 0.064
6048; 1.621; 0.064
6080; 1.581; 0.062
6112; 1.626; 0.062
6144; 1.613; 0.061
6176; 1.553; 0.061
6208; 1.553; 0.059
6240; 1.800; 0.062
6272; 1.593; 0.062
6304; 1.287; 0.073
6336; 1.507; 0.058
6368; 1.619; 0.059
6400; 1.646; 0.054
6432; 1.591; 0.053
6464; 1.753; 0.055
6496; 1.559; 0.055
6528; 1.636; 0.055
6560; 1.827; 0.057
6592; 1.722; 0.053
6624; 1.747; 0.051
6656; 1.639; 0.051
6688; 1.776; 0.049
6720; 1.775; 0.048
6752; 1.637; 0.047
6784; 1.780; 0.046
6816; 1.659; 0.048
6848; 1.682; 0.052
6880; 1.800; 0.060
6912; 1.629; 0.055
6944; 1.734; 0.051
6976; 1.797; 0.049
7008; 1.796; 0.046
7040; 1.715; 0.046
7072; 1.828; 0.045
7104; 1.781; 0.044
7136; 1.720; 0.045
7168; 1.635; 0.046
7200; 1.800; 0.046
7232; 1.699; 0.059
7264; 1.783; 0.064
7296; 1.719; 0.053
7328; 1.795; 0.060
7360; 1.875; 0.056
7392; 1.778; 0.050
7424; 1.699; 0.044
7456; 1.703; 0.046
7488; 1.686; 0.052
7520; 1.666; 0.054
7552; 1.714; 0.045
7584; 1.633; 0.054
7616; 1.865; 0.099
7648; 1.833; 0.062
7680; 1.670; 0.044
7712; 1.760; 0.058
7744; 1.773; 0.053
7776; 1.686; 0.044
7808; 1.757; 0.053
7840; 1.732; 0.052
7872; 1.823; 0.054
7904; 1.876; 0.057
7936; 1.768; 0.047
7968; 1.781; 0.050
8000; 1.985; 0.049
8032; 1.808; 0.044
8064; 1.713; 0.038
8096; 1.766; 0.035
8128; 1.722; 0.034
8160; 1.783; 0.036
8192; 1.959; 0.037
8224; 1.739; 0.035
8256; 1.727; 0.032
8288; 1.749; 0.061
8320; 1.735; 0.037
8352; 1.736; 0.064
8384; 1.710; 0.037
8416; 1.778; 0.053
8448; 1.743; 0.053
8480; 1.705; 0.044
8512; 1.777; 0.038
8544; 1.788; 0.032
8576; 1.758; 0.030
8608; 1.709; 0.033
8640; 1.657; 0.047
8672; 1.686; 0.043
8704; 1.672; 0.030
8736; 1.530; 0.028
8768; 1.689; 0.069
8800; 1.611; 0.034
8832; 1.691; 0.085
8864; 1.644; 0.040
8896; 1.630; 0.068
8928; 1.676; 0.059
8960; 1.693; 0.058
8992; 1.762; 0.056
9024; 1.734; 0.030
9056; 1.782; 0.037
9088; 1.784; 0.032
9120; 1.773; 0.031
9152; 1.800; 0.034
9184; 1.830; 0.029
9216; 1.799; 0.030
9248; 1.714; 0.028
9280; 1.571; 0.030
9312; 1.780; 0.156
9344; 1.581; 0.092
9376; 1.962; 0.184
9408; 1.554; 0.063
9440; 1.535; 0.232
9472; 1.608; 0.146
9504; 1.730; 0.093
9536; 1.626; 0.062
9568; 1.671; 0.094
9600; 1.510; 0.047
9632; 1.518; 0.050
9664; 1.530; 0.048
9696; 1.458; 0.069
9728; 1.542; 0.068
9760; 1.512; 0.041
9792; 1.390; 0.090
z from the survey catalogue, 0.22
